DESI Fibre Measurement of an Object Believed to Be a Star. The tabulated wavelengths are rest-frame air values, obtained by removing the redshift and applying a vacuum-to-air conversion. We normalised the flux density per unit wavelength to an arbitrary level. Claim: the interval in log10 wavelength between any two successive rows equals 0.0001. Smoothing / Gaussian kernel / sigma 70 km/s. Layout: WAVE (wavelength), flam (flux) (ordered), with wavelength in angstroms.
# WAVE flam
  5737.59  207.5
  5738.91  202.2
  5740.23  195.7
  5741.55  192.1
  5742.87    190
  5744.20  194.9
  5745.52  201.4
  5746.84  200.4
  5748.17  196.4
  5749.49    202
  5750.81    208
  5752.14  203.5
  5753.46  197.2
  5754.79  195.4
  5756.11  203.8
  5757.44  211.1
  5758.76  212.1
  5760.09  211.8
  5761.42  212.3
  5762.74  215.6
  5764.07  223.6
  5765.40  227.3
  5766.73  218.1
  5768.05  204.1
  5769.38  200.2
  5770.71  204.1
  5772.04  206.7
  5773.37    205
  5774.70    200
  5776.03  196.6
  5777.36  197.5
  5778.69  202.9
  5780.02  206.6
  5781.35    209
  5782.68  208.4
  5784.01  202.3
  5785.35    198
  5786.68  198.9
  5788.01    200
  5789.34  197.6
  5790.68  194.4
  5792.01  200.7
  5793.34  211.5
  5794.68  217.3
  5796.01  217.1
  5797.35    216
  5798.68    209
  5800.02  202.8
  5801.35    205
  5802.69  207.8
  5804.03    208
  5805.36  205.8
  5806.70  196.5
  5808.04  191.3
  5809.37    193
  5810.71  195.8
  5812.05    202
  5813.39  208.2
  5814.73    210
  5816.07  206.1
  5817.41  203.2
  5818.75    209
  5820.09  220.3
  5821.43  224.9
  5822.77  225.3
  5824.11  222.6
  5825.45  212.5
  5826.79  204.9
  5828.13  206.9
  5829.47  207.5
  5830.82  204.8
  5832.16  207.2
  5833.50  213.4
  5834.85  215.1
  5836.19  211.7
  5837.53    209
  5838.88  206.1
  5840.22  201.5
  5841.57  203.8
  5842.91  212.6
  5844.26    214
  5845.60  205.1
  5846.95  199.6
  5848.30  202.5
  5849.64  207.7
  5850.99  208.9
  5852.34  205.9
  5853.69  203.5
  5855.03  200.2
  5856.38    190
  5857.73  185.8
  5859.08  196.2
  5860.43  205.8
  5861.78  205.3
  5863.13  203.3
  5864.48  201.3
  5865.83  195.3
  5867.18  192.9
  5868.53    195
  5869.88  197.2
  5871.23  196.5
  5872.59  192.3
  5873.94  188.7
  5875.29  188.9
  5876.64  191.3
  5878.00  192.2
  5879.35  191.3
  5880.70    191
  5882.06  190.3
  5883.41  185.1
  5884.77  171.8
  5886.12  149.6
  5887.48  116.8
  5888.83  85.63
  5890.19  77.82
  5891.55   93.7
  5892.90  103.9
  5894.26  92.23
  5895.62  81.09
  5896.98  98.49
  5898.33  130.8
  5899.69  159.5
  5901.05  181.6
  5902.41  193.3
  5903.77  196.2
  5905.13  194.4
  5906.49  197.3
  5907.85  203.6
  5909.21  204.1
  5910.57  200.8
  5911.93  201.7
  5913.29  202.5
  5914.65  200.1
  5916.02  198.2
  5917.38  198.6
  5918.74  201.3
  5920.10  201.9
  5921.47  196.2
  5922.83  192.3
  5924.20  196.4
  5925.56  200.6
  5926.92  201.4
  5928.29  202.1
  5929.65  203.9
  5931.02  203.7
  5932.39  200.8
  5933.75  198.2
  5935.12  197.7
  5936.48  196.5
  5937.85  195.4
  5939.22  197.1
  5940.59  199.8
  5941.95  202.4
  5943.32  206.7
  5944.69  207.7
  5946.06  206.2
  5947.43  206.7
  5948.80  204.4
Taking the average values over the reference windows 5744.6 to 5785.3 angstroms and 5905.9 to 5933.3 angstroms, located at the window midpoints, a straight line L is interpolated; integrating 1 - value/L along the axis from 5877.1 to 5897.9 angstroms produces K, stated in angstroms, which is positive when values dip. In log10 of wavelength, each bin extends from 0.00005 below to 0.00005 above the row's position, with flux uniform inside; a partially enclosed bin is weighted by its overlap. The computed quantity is 6.8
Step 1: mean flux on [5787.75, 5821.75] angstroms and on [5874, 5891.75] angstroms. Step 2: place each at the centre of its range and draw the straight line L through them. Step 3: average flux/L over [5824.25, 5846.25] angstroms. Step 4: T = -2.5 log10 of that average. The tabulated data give -0.12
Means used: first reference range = 206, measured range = 209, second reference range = 159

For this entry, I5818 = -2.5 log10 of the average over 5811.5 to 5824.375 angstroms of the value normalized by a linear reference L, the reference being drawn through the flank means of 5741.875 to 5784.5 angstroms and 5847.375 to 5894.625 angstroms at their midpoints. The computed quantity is -0.12 mag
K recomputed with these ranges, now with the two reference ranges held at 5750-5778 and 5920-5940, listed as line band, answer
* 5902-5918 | 0.0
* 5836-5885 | 0.9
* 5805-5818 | 0.2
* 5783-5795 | 0.2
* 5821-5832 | -0.5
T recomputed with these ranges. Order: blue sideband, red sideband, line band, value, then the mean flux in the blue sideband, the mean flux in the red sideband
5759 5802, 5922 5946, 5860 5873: 0.03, 207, 200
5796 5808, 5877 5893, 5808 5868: -0.14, 206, 148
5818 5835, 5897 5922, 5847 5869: 0.02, 213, 190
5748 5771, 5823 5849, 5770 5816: 0.03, 209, 209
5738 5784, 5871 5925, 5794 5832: -0.09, 205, 171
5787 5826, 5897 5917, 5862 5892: 0.12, 207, 187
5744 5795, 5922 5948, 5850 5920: 0.14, 205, 201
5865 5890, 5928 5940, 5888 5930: 0.12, 177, 199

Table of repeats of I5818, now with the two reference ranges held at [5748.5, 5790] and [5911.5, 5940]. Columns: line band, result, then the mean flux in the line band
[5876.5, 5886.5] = 0.10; 183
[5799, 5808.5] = 0.01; 203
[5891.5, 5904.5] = 0.43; 135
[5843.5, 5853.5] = -0.02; 206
